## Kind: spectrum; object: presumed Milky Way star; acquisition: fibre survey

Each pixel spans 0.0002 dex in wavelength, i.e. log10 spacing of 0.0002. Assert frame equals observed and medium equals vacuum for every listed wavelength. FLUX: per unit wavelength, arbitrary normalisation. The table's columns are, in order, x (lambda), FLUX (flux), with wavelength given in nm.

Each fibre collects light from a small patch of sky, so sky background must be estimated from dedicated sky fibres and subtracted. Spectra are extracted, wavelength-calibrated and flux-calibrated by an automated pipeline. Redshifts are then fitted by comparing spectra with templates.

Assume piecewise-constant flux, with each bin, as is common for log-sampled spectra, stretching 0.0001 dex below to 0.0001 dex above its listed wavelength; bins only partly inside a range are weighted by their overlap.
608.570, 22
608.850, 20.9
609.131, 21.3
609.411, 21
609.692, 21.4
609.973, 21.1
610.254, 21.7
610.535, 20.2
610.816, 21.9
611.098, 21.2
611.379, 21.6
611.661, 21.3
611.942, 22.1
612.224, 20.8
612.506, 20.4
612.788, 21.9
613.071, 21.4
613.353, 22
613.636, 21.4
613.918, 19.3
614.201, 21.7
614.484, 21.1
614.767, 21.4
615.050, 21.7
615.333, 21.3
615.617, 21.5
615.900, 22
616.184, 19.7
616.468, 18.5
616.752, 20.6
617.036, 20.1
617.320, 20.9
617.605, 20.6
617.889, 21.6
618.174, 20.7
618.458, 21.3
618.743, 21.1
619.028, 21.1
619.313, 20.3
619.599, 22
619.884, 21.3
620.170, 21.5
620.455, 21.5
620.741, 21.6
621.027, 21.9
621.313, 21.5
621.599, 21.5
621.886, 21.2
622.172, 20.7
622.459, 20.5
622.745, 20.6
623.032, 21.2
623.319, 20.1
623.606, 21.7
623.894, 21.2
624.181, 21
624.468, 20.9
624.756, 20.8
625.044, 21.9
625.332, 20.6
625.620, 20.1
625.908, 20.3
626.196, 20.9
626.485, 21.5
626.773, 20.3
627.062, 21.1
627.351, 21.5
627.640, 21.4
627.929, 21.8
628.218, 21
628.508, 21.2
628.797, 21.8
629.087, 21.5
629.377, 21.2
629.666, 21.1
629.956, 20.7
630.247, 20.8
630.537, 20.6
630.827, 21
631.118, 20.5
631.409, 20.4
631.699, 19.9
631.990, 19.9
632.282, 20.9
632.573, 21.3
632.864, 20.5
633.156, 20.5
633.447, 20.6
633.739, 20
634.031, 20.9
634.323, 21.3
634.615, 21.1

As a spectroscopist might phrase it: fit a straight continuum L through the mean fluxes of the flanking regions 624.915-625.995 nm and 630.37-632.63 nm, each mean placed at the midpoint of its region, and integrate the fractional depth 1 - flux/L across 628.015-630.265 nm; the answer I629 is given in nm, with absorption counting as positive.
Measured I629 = -0.06 nm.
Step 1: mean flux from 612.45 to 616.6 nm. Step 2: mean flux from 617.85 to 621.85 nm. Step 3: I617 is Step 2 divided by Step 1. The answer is 1.0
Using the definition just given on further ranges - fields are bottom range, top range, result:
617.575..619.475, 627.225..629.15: 1.02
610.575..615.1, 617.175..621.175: 1.00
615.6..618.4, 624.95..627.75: 1.02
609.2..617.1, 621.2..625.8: 0.99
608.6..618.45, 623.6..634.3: 0.99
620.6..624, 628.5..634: 0.98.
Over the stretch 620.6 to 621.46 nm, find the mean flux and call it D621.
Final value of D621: 21.7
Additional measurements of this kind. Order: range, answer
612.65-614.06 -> 21.2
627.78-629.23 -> 21.5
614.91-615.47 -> 21.5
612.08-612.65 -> 20.6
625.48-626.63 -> 20.7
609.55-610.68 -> 21.1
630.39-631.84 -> 20.5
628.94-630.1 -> 21.1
